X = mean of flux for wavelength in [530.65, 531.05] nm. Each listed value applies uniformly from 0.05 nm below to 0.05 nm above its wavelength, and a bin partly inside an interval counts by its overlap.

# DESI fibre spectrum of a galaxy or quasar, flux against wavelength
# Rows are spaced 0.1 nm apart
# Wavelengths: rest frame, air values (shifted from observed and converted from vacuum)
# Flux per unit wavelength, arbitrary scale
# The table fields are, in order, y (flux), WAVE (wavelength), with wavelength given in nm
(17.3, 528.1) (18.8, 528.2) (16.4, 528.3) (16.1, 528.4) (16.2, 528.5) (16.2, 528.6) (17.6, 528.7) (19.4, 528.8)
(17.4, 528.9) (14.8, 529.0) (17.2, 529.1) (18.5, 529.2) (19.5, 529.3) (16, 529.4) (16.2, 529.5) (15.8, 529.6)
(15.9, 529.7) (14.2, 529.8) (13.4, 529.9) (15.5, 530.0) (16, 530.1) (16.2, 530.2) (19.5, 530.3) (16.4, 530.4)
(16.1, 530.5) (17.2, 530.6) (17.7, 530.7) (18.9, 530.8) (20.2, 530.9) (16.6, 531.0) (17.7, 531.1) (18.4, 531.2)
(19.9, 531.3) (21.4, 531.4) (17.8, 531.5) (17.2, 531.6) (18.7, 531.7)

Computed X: 18.3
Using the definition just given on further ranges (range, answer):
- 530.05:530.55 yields 16.8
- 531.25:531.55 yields 19.7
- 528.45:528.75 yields 16.7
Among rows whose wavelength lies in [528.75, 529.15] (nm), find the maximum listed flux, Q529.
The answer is 19.4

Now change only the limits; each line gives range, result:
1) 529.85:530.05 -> 15.5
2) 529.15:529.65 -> 19.5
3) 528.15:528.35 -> 18.8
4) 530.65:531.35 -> 20.2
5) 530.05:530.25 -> 16.2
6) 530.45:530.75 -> 17.7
